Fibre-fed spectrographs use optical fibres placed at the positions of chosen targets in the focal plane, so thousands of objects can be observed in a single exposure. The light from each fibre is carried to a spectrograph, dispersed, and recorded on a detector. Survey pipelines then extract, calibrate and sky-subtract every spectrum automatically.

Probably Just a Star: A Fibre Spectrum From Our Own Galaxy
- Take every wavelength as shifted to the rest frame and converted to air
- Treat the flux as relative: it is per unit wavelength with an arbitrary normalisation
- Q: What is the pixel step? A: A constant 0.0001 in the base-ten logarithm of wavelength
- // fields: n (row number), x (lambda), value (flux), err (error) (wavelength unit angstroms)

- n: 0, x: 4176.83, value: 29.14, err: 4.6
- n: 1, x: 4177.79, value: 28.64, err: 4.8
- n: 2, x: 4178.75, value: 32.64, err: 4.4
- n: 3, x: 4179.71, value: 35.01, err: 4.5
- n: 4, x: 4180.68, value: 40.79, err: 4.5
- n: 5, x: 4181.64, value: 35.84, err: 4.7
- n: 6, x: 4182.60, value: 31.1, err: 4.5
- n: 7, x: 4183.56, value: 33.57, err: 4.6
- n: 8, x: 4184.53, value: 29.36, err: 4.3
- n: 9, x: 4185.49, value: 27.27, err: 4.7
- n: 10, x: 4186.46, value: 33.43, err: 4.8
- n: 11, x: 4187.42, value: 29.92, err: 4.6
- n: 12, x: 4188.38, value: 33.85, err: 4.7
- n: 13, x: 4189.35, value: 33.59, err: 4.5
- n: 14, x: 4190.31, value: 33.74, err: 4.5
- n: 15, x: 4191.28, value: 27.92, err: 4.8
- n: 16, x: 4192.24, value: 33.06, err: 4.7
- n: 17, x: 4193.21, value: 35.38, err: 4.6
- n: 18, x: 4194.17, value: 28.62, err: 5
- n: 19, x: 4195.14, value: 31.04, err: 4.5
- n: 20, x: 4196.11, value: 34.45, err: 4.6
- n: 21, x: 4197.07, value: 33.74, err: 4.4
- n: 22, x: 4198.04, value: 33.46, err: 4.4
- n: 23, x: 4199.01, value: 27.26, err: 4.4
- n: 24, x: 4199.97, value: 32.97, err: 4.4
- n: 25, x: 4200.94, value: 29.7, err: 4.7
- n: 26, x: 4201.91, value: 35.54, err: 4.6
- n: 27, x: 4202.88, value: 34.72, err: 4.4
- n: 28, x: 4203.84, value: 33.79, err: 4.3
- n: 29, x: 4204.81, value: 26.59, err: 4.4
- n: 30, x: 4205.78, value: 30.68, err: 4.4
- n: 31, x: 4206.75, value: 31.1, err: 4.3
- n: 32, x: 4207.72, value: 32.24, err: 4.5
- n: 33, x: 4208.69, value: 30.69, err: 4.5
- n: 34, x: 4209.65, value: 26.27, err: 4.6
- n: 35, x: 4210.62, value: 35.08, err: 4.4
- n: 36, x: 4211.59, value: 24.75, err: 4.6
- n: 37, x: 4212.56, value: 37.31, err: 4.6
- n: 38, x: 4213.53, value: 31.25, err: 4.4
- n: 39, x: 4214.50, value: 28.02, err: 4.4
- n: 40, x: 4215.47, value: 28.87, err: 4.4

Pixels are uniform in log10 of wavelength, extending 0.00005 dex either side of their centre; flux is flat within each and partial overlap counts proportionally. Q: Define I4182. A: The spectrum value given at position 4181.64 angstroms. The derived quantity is 35.84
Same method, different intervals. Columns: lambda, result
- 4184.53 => 29.36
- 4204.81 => 26.59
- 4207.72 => 32.24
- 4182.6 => 31.1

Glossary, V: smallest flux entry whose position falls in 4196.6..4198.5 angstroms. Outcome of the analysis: 33.46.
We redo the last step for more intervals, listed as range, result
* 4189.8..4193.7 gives 27.92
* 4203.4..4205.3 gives 26.59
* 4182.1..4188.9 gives 27.27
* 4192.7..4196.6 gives 28.62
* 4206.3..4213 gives 24.75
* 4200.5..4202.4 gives 29.7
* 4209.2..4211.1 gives 26.27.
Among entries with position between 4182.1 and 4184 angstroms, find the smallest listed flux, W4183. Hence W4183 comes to 31.1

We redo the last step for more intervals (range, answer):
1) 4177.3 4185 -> 28.64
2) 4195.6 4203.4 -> 27.26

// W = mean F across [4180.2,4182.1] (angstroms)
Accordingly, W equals 38.4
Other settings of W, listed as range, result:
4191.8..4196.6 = 32.5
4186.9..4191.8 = 31.9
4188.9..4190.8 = 33.7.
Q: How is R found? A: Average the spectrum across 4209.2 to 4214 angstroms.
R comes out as 31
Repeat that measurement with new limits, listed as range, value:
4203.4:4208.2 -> 30.8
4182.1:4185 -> 31.4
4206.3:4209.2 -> 31.4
